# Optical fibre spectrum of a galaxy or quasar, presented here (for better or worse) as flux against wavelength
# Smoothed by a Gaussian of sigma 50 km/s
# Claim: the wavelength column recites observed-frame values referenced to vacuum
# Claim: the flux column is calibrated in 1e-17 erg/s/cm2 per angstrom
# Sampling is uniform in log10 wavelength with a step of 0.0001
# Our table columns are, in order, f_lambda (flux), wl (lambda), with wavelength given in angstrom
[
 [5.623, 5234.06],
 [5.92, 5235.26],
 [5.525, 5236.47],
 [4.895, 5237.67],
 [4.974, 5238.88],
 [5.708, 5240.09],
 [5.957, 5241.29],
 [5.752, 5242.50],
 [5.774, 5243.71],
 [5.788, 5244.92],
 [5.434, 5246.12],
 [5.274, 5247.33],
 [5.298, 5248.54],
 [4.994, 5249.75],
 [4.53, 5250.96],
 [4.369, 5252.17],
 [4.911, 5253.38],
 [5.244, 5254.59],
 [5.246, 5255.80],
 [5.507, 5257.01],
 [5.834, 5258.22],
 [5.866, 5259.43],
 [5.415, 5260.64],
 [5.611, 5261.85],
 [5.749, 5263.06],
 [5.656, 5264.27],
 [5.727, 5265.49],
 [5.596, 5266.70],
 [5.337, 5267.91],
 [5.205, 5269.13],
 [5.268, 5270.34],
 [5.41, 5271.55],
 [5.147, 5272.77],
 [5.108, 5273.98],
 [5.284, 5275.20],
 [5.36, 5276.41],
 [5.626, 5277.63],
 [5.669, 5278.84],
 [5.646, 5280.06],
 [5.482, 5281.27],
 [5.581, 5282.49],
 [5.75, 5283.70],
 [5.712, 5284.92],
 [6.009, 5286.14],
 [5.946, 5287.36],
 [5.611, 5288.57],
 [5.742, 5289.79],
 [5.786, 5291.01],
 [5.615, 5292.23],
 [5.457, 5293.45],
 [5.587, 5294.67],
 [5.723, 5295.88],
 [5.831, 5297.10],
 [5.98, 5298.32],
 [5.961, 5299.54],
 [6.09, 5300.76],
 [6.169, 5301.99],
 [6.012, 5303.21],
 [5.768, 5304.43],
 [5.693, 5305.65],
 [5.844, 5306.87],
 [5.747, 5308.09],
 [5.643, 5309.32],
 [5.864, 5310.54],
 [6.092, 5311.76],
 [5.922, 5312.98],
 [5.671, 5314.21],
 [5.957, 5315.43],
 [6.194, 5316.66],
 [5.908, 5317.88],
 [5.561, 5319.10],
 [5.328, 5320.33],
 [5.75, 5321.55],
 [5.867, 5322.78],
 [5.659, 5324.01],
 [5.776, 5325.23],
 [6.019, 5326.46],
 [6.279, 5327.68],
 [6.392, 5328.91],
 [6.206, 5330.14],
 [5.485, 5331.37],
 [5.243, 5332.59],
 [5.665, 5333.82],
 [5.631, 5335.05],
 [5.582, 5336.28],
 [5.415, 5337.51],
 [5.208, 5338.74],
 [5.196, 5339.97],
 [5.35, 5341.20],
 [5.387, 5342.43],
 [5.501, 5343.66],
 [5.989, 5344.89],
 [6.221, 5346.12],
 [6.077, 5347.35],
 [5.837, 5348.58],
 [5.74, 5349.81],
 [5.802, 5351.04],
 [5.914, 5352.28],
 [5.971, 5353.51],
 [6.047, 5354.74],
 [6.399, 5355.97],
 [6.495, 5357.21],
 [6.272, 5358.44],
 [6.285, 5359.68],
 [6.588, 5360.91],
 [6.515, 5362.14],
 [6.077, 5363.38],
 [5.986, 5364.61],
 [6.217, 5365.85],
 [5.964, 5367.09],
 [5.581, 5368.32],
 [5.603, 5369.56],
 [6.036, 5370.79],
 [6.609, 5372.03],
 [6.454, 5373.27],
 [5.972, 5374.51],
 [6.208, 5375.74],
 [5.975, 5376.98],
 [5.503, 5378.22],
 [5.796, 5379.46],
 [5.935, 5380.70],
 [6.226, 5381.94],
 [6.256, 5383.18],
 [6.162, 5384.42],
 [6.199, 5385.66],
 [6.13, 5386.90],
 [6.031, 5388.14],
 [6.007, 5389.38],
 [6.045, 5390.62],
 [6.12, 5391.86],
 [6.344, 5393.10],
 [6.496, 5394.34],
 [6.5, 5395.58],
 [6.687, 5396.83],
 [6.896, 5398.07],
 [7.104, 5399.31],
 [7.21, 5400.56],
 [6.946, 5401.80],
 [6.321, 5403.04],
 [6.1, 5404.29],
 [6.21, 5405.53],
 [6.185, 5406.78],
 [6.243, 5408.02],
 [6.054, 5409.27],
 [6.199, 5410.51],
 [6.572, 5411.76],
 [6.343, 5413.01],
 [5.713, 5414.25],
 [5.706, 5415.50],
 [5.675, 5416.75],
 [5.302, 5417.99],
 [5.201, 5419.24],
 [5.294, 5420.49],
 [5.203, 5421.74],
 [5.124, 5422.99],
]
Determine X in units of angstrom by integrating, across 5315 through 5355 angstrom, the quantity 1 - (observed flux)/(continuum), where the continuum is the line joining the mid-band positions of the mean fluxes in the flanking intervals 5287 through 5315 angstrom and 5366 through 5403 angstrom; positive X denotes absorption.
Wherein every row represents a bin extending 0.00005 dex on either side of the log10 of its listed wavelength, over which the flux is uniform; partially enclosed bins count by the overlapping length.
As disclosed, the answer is 1.5 angstrom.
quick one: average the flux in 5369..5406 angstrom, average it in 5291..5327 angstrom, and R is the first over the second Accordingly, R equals 1.08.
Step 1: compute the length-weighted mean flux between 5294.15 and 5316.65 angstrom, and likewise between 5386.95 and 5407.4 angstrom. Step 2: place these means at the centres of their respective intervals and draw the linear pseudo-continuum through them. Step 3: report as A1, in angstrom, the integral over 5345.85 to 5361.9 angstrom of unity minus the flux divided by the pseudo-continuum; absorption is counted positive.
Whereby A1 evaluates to 0.1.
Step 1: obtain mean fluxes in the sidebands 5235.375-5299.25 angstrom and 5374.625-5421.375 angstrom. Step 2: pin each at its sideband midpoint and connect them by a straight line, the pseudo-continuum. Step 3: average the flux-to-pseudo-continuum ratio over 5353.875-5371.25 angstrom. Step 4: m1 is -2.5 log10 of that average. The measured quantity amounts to -0.03 mag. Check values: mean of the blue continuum 5.5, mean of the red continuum 6.15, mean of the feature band 6.15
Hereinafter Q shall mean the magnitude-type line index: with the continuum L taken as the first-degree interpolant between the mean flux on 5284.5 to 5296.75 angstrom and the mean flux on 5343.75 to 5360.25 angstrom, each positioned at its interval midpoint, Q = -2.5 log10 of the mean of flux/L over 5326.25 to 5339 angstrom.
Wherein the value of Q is 0.039 mag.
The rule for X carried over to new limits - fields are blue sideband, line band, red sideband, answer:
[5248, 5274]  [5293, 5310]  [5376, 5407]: -0.6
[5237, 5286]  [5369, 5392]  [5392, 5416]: 0.7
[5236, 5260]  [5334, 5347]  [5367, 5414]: 0.8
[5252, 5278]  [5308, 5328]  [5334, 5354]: -0.9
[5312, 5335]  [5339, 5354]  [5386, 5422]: 0.5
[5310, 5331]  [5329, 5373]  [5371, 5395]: 0.8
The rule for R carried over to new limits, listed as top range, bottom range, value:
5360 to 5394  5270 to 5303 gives 1.08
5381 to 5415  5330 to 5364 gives 1.08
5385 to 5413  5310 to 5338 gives 1.10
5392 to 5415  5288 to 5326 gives 1.11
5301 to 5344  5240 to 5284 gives 1.06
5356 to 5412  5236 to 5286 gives 1.15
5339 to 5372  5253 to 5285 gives 1.09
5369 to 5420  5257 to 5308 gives 1.09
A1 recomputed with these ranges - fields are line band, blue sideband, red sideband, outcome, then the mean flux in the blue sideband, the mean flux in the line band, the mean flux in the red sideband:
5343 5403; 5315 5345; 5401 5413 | -1.4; 5.69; 6.19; 6.33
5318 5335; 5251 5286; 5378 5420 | 0.0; 5.43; 5.79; 6.19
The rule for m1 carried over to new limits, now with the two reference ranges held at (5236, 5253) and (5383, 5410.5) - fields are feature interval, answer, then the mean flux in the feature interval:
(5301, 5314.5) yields -0.02 mag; 5.86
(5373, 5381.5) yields 0.05 mag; 5.96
